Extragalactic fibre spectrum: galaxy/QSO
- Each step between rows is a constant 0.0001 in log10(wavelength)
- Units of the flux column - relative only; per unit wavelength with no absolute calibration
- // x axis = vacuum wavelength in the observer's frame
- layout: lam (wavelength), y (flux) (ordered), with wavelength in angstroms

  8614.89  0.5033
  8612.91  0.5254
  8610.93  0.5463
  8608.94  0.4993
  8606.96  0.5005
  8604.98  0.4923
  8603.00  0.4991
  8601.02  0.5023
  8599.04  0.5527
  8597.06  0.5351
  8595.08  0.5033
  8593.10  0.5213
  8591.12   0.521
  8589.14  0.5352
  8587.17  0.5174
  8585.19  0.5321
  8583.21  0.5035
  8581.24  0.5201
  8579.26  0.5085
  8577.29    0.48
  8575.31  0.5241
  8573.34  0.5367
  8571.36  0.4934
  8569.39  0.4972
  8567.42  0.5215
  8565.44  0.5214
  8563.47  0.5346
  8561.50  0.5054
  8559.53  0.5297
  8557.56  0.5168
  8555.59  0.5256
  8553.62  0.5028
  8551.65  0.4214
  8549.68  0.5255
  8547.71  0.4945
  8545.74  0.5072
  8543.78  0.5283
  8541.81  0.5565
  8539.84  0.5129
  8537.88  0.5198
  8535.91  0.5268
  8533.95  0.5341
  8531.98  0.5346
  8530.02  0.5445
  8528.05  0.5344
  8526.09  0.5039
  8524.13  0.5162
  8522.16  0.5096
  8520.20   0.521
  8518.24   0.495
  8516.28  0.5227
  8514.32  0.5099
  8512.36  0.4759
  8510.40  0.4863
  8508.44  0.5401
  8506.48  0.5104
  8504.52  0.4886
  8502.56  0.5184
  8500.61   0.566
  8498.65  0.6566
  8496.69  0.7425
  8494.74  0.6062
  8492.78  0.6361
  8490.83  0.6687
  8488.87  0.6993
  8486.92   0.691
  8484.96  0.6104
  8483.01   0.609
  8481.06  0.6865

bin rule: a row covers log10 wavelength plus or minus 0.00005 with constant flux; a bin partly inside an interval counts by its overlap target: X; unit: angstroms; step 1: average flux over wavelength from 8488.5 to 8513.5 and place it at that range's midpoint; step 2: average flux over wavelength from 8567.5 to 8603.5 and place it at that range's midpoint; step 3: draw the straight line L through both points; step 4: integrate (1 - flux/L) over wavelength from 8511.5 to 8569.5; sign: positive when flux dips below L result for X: 3.7 angstroms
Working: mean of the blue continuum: 0.581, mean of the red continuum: 0.516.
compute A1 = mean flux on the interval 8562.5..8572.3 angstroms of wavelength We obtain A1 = 0.514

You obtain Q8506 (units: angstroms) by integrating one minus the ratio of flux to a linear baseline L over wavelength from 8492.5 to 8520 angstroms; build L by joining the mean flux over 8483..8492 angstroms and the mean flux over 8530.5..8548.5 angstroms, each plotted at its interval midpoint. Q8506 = 2.78 angstroms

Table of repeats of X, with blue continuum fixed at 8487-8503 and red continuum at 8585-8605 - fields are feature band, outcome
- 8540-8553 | 1.67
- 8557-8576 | 1.28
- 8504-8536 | 5.10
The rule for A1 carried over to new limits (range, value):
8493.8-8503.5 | 0.619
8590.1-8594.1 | 0.521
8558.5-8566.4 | 0.523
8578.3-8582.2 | 0.514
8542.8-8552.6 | 0.496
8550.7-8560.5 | 0.499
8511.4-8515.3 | 0.493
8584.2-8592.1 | 0.526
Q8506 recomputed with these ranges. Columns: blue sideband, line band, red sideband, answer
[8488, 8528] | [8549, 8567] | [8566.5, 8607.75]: 0.7 angstroms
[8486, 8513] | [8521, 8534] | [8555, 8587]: 0.9 angstroms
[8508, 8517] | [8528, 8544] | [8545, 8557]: -1.1 angstroms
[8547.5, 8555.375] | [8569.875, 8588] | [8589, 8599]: 0.0 angstroms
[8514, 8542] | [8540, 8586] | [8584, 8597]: 0.9 angstroms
